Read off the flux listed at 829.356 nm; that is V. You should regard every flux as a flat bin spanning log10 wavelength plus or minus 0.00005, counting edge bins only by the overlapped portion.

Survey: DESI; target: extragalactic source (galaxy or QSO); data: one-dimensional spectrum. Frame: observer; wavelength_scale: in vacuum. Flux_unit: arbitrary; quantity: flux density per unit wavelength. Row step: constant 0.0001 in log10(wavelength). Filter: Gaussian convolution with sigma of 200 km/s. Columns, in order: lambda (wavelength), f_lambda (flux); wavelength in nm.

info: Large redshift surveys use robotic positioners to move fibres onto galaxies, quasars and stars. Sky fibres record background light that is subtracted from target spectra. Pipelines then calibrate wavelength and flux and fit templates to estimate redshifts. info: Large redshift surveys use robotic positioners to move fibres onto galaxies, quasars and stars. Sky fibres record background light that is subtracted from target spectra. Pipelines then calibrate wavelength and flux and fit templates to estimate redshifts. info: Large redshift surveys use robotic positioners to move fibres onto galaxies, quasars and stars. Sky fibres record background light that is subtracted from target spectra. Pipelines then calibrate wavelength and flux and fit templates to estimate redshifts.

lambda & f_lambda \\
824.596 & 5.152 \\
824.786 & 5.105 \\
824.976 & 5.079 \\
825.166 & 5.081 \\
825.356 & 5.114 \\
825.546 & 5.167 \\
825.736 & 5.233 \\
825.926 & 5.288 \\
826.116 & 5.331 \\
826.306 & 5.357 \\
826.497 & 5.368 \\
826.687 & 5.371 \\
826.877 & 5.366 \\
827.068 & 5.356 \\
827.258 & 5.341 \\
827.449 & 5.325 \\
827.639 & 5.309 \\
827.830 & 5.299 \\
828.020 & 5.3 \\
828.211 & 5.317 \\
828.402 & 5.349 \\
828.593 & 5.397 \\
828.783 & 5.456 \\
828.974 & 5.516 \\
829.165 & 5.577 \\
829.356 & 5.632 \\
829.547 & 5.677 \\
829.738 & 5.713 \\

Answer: 5.632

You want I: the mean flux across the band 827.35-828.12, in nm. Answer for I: 5.31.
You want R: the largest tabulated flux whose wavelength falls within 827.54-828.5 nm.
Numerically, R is 5.349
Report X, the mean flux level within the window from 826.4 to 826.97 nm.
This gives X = 5.37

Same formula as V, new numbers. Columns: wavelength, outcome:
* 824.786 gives 5.105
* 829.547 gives 5.677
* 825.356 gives 5.114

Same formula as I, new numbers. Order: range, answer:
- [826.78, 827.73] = 5.34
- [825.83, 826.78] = 5.34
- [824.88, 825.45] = 5.09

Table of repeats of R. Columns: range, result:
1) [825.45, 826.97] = 5.371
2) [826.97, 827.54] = 5.356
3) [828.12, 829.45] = 5.632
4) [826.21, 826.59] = 5.368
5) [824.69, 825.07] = 5.105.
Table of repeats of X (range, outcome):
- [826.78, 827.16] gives 5.36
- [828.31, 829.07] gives 5.43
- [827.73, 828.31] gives 5.3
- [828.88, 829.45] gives 5.57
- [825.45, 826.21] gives 5.26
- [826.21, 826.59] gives 5.36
